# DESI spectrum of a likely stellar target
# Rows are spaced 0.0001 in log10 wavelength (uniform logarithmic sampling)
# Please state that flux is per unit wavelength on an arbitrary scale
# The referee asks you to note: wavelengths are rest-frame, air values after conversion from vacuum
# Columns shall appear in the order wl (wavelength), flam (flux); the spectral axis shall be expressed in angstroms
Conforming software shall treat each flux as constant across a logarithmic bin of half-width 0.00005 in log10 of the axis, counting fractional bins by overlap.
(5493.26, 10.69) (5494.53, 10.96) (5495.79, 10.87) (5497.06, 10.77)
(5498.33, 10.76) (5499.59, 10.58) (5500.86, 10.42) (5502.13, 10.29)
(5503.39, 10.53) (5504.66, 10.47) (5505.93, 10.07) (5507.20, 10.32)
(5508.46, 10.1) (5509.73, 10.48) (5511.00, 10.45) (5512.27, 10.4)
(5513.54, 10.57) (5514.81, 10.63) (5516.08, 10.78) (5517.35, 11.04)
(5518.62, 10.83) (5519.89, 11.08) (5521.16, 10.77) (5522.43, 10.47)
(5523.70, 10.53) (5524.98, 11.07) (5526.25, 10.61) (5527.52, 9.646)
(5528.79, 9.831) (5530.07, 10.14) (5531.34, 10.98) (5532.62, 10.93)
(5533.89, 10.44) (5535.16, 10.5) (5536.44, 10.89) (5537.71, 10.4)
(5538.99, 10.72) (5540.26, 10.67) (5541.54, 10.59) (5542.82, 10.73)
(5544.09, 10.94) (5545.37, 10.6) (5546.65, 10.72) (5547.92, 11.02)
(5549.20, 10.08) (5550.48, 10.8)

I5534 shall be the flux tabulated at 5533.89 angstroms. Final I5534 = 10.44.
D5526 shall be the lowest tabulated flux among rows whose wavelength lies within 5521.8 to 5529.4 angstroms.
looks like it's 9.646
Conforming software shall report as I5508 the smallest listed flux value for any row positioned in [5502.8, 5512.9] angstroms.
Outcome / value 10.07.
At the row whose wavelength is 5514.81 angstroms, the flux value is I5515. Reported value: 10.63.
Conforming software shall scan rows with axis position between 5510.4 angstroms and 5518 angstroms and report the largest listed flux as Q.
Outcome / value 11.04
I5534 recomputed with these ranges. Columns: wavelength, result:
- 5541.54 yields 10.59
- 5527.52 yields 9.646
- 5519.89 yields 11.08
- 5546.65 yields 10.72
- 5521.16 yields 10.77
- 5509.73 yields 10.48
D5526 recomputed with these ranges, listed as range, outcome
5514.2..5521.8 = 10.63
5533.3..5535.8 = 10.44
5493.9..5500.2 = 10.58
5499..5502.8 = 10.29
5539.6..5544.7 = 10.59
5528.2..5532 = 9.831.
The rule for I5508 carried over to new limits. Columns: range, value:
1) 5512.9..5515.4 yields 10.57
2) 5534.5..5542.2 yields 10.4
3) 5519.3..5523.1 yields 10.47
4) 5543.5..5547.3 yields 10.6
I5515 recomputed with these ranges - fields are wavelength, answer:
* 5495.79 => 10.87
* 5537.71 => 10.4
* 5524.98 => 11.07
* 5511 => 10.45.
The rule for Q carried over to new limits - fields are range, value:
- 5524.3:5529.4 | 11.07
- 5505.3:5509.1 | 10.32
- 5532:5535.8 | 10.93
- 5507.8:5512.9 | 10.48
